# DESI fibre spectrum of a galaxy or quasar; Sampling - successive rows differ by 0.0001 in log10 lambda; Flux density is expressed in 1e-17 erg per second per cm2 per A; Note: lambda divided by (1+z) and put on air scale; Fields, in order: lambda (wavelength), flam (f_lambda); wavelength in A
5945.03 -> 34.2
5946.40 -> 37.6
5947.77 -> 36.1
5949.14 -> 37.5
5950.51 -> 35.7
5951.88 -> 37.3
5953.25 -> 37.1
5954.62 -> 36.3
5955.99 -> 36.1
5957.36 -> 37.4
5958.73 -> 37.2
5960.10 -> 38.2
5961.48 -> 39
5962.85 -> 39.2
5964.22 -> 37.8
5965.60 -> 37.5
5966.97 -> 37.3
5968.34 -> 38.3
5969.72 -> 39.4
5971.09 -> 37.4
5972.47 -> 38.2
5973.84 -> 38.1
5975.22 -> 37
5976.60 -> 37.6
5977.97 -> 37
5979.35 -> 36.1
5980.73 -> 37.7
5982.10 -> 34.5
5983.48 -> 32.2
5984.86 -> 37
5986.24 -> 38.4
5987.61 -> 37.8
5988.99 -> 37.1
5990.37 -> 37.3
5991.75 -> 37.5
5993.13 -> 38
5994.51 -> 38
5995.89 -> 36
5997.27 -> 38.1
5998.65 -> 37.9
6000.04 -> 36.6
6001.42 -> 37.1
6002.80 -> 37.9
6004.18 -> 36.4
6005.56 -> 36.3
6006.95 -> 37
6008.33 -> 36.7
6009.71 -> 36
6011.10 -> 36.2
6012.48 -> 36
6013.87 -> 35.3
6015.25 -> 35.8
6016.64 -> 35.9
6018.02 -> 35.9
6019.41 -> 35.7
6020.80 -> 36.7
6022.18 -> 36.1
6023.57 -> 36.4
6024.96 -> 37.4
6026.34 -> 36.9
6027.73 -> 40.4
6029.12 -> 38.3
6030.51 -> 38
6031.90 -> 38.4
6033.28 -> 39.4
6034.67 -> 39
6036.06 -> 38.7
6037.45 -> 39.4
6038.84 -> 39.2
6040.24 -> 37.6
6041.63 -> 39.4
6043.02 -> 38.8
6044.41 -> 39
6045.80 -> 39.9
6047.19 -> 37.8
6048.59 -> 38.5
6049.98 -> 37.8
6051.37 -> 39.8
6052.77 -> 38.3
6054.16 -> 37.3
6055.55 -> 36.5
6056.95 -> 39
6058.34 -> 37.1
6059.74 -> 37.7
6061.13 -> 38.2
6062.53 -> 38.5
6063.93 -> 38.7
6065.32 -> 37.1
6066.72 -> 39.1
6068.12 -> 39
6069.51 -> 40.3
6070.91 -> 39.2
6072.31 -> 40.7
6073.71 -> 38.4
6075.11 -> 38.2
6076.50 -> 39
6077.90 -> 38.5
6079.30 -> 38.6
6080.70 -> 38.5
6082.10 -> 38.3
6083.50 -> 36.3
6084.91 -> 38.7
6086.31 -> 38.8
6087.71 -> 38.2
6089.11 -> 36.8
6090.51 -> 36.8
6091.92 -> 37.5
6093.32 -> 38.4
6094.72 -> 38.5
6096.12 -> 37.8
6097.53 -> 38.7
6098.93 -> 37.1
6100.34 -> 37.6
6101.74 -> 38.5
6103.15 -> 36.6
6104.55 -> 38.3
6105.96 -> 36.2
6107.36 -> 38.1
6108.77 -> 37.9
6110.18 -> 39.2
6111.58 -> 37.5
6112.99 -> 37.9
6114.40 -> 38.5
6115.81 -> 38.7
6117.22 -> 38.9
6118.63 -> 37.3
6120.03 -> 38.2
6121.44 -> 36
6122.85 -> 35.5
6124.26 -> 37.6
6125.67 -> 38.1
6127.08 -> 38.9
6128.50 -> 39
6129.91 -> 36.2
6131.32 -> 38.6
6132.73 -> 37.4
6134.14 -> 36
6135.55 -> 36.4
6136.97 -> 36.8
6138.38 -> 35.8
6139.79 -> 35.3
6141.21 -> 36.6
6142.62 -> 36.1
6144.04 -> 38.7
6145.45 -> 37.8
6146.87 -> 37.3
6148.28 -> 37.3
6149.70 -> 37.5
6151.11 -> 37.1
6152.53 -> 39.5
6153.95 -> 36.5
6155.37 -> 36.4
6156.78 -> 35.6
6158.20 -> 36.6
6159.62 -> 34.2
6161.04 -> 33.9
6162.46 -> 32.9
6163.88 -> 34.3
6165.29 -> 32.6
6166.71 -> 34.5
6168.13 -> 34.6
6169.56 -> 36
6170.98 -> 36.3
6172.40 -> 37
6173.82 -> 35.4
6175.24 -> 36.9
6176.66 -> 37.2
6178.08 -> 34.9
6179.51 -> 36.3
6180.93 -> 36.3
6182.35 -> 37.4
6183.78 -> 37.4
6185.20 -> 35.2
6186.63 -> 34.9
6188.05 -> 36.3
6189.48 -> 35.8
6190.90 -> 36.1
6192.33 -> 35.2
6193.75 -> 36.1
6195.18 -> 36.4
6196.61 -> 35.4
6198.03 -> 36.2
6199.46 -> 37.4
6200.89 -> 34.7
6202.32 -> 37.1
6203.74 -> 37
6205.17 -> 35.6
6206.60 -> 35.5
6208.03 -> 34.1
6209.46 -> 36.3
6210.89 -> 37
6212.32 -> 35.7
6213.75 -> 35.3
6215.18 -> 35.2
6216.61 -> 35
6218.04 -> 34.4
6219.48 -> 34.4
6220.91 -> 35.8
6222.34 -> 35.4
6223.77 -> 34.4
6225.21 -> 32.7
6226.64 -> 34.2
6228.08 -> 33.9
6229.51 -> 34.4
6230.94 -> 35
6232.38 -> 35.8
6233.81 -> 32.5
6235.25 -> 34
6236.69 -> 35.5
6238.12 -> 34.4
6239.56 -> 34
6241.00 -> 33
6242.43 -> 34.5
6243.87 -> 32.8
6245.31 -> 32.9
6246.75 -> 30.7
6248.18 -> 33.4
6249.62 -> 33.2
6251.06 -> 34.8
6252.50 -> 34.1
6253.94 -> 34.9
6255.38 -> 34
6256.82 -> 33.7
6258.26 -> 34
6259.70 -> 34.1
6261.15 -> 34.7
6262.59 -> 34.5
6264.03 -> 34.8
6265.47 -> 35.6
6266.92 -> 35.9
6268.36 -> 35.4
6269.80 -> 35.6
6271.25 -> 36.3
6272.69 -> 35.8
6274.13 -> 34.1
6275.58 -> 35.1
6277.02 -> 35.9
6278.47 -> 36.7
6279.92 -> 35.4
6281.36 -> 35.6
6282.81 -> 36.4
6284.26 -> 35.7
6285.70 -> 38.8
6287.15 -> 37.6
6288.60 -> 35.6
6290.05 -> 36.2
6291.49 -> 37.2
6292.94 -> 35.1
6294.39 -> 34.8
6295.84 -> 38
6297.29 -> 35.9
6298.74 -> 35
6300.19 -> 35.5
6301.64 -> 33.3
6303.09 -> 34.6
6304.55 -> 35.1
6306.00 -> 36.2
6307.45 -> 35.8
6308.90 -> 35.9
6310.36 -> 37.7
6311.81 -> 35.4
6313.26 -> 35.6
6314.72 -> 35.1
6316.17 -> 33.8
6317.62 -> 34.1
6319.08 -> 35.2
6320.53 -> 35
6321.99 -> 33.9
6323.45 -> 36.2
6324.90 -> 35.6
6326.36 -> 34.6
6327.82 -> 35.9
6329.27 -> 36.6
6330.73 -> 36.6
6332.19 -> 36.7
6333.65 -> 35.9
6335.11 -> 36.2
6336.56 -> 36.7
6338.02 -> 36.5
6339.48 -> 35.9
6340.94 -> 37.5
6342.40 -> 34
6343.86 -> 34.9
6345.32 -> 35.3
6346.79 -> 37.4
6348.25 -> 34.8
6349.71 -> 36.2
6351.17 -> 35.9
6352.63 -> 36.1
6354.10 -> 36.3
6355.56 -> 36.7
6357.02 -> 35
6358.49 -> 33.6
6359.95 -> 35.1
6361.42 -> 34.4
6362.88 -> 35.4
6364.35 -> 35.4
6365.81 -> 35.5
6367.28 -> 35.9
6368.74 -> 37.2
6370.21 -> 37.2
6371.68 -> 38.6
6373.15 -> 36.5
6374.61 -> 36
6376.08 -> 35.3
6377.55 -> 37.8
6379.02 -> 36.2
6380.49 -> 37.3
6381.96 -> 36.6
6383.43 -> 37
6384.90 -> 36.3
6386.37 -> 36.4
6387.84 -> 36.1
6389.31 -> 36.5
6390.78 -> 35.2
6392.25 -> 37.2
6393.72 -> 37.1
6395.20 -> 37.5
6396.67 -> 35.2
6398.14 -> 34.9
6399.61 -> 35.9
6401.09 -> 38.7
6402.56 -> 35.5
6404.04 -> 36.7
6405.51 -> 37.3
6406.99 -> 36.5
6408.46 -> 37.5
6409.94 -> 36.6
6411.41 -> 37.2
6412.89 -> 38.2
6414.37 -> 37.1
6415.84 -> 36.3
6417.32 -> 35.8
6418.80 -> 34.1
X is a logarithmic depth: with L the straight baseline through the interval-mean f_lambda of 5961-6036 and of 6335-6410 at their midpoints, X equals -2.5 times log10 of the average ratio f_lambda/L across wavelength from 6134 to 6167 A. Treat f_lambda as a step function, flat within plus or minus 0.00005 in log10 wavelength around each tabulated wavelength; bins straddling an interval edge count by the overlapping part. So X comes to 0.021 mag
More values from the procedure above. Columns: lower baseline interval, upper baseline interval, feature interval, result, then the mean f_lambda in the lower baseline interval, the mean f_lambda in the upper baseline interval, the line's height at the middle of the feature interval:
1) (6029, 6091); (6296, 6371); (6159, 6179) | 0.07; 38.5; 35.6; 37.3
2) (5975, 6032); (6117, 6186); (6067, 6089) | -0.06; 36.9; 36.5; 36.7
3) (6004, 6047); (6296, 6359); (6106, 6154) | -0.02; 37.5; 35.6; 36.9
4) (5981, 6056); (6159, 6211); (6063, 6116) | -0.04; 37.4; 35.7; 36.7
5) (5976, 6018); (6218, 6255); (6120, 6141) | -0.05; 36.7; 34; 35.2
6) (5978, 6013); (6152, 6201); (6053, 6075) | -0.06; 36.8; 35.8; 36.4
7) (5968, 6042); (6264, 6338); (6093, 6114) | -0.03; 37.3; 35.7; 36.8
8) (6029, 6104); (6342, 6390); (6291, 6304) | 0.03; 38.4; 36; 36.6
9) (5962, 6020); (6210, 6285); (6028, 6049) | -0.06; 37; 34.7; 36.6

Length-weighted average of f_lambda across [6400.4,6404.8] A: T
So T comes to 37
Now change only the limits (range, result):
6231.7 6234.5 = 34.2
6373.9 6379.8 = 36.3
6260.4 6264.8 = 34.7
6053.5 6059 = 37.5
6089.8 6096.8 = 37.8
